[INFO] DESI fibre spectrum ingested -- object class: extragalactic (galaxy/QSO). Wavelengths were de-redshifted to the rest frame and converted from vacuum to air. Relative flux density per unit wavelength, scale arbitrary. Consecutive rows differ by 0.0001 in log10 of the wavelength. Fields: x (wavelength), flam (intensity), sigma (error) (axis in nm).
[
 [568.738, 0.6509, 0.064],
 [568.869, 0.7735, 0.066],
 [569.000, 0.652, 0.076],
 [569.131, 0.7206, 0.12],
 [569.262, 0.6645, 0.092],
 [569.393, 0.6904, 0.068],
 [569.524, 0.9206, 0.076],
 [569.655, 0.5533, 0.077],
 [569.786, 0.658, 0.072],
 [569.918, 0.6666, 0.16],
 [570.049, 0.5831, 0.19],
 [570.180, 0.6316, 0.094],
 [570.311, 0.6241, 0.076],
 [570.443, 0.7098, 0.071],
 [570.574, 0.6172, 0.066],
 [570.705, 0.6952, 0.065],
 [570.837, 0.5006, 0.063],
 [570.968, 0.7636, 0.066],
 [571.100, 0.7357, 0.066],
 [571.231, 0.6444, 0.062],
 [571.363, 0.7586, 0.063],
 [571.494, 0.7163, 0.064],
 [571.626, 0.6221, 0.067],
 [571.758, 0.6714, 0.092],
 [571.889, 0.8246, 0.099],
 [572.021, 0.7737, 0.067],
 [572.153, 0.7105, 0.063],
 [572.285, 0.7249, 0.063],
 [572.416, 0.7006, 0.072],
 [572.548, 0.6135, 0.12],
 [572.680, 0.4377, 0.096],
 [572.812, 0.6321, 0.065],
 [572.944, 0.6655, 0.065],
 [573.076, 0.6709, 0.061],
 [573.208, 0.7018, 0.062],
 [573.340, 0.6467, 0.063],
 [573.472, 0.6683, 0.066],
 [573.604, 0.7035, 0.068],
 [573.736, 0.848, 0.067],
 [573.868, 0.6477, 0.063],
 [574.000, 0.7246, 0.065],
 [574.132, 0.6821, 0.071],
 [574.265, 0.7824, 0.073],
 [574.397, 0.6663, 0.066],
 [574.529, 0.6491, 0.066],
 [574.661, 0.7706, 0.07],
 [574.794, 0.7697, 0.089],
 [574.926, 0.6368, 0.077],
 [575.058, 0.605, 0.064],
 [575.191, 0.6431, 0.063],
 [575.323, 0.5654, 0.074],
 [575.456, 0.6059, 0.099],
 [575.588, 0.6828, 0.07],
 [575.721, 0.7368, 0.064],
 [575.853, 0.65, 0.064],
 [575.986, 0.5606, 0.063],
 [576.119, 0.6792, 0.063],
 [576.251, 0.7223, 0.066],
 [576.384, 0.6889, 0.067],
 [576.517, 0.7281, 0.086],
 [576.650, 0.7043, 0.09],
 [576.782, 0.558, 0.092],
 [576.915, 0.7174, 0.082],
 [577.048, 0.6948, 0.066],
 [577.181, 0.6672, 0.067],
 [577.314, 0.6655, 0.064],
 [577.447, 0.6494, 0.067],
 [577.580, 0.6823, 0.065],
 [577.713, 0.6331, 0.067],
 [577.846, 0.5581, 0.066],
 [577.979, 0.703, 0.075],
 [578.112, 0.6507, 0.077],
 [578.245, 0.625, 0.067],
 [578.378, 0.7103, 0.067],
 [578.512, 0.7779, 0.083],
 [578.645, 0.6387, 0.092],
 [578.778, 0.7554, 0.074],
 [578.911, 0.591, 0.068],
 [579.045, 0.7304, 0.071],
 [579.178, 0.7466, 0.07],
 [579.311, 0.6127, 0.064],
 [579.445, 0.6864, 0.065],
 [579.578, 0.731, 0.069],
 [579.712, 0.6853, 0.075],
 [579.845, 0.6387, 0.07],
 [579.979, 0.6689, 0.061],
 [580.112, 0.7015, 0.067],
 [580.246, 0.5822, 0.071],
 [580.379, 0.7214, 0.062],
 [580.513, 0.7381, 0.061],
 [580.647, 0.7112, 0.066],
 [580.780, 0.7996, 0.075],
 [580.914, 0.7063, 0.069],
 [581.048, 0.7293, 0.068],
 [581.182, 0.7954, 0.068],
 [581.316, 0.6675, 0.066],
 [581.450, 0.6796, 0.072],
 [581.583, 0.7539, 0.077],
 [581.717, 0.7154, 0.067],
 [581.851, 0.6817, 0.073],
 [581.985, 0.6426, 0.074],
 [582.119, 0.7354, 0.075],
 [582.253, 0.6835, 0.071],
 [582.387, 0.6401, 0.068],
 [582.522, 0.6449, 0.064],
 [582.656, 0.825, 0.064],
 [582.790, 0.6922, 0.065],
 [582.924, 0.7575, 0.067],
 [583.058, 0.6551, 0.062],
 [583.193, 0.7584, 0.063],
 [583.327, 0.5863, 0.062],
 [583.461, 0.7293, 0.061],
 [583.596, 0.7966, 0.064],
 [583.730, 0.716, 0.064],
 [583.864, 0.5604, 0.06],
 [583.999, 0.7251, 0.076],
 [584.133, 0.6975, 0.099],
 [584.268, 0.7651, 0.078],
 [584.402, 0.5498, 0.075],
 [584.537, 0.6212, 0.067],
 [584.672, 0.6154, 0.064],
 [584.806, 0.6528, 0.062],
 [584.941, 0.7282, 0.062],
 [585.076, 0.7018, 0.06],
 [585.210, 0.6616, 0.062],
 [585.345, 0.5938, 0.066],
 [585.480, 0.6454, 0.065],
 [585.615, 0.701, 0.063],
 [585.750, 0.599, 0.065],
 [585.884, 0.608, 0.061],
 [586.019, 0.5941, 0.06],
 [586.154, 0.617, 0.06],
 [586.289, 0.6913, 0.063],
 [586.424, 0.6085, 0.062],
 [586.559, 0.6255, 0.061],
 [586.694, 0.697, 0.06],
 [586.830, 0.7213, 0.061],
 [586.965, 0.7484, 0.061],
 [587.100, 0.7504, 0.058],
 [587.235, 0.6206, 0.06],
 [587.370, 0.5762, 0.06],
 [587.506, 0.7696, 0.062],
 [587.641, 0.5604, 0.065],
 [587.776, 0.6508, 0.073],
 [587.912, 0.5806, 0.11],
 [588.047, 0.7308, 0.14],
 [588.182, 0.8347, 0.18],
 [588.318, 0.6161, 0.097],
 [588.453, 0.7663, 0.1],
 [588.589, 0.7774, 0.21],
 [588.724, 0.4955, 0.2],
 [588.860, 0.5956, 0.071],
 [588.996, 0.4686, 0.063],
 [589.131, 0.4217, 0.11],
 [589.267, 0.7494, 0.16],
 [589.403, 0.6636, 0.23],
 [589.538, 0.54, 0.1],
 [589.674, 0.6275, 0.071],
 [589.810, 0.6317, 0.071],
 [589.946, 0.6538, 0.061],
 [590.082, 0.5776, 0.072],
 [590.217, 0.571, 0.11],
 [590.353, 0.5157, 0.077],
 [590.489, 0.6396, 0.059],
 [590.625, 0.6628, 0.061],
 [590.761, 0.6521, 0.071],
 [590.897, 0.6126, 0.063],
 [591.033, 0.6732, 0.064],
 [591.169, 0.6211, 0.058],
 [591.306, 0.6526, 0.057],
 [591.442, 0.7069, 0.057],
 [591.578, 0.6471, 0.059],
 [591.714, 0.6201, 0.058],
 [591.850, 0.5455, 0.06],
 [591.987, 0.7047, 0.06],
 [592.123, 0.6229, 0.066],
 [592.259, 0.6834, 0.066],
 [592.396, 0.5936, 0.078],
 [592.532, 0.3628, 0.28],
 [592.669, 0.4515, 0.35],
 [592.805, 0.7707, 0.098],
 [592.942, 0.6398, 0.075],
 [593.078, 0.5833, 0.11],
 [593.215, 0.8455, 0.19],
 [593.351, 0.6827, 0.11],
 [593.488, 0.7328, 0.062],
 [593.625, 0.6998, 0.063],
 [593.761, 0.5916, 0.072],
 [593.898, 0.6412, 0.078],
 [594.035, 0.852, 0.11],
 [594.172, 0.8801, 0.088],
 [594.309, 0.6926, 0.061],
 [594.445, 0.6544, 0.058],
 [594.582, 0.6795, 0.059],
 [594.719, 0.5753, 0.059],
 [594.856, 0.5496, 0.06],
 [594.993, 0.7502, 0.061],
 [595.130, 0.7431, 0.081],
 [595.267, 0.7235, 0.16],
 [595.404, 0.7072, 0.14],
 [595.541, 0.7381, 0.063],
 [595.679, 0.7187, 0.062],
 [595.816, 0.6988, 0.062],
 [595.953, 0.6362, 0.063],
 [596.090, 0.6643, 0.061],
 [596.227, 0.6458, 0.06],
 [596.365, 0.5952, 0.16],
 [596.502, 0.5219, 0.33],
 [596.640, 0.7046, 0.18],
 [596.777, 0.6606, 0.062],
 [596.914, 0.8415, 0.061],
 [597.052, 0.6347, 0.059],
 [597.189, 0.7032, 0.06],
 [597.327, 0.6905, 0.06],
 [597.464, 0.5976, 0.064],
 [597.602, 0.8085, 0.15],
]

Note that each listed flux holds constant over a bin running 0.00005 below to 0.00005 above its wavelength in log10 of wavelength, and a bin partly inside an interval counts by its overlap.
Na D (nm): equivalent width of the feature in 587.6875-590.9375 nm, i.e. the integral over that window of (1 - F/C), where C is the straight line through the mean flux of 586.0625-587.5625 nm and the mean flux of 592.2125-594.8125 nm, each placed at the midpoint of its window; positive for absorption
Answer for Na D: 0.21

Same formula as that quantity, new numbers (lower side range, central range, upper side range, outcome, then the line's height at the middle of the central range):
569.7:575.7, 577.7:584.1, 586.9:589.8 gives -0.34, 0.659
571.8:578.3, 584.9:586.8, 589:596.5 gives 0.03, 0.658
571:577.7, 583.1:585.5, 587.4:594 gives -0.07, 0.653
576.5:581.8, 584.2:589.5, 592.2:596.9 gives 0.22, 0.678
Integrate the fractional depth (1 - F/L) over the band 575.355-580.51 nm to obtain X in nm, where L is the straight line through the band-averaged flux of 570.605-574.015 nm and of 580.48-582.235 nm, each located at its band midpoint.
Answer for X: 0.24 nm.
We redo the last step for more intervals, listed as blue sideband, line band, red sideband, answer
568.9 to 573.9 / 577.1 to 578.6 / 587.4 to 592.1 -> -0.01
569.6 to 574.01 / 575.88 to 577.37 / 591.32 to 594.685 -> 0.00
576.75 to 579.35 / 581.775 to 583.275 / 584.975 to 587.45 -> -0.09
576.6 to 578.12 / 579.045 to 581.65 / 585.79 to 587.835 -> -0.19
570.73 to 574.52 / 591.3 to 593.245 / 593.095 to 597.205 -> 0.19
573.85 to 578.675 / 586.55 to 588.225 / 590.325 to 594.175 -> -0.07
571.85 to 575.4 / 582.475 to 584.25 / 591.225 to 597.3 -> -0.08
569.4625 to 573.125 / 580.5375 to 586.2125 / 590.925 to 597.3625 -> -0.13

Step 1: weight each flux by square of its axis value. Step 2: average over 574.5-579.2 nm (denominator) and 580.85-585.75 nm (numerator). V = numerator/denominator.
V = 1.05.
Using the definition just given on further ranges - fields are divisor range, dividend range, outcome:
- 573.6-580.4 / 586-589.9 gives 0.99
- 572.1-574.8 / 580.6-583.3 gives 1.07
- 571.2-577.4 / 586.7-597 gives 1.02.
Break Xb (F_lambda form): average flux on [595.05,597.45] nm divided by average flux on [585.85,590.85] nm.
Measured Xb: 1.1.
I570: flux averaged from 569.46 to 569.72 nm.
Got 0.737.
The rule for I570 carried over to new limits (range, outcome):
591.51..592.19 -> 0.628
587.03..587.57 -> 0.679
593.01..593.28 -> 0.712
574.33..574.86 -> 0.715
